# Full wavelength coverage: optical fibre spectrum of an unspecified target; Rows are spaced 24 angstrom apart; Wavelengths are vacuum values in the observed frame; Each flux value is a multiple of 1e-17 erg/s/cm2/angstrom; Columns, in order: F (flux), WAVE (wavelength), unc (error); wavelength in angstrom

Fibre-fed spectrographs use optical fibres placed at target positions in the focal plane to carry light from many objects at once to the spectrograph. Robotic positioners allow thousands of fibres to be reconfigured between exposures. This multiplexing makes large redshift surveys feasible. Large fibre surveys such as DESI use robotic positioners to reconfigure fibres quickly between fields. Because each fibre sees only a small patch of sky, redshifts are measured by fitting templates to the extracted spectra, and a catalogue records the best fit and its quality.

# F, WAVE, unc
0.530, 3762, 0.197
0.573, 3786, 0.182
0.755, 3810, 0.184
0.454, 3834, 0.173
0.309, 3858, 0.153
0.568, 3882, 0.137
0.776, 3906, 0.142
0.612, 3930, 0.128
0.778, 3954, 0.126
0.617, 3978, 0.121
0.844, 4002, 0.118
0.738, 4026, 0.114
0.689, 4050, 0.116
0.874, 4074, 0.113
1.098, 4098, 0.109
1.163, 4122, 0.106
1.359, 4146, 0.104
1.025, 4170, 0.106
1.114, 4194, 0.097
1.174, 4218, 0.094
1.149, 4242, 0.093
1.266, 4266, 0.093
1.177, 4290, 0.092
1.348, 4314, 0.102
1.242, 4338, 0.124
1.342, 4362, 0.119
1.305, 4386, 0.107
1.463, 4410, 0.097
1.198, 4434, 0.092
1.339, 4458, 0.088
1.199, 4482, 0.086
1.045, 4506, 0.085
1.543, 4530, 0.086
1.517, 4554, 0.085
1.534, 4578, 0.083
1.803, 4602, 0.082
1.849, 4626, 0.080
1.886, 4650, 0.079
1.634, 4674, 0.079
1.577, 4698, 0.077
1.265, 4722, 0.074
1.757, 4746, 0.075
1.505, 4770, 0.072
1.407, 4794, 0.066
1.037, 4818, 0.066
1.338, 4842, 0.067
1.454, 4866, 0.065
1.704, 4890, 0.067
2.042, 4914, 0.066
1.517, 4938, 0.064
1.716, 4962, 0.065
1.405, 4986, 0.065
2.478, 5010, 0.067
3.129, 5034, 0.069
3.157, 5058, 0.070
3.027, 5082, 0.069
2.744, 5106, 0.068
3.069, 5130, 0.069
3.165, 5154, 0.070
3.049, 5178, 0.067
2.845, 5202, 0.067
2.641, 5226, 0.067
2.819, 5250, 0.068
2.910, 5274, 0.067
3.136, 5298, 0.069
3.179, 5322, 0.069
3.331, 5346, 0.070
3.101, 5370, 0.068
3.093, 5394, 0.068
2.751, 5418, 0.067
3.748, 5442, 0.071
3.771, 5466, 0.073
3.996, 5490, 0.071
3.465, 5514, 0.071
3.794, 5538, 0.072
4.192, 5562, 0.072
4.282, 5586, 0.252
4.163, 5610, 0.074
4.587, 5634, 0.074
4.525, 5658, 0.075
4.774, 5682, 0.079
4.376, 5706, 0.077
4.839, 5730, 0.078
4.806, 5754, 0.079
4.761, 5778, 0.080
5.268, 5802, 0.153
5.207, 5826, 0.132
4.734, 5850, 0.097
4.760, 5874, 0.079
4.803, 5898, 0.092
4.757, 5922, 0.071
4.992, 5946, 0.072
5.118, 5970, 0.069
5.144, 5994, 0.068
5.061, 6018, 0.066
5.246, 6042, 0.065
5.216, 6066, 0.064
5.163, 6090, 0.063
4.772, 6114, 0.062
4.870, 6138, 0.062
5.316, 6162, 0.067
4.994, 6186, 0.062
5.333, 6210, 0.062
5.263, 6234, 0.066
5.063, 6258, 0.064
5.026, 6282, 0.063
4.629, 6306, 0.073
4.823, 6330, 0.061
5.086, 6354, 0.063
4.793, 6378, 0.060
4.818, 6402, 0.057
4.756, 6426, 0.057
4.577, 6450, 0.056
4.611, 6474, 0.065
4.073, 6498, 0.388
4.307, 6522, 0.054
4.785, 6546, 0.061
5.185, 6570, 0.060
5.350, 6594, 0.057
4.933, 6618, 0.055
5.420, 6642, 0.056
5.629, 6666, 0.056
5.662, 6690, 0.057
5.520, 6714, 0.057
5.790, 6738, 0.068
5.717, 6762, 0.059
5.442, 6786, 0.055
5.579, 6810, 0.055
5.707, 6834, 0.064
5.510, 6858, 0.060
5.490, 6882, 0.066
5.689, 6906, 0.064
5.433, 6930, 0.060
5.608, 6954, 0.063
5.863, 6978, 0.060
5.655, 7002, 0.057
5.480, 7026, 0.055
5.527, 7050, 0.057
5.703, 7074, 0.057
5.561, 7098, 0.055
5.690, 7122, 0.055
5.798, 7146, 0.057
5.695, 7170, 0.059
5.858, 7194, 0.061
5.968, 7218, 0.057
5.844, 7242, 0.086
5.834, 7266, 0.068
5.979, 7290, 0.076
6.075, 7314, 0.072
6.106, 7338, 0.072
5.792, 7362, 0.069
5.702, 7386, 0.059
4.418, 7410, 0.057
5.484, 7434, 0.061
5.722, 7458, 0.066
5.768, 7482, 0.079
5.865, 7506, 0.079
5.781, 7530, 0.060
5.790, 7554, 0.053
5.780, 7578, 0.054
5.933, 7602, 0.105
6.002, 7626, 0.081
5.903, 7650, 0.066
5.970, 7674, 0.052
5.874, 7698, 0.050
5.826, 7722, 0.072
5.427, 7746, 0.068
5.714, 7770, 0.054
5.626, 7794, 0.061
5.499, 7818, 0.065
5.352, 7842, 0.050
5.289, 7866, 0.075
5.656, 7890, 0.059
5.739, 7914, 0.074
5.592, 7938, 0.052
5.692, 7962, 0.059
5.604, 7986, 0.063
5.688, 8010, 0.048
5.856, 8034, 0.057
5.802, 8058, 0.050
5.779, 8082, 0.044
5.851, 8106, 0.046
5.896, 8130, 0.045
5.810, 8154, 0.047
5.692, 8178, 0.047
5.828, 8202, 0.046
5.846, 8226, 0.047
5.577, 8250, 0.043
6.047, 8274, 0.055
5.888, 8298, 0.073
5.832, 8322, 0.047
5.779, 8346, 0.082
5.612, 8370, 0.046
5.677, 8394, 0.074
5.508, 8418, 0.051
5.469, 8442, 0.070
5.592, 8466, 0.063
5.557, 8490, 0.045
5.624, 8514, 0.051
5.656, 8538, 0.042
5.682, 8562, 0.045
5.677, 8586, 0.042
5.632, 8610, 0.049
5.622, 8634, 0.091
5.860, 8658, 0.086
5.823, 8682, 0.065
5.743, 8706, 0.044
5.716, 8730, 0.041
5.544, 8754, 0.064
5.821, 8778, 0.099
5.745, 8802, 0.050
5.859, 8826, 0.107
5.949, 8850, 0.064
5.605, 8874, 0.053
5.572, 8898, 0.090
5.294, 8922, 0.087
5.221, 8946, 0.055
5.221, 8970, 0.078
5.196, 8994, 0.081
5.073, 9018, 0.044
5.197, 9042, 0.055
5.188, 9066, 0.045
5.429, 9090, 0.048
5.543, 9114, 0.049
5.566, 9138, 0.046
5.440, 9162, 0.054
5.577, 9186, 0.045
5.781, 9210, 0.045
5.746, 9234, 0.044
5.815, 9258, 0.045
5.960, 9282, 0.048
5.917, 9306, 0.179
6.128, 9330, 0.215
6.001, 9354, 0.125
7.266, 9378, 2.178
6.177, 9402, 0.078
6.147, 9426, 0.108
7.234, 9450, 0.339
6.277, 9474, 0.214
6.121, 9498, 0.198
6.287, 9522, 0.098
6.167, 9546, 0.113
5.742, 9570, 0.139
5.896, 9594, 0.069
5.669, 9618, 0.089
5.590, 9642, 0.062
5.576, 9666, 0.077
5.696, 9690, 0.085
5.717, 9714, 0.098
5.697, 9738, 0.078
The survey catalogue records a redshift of 0.257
